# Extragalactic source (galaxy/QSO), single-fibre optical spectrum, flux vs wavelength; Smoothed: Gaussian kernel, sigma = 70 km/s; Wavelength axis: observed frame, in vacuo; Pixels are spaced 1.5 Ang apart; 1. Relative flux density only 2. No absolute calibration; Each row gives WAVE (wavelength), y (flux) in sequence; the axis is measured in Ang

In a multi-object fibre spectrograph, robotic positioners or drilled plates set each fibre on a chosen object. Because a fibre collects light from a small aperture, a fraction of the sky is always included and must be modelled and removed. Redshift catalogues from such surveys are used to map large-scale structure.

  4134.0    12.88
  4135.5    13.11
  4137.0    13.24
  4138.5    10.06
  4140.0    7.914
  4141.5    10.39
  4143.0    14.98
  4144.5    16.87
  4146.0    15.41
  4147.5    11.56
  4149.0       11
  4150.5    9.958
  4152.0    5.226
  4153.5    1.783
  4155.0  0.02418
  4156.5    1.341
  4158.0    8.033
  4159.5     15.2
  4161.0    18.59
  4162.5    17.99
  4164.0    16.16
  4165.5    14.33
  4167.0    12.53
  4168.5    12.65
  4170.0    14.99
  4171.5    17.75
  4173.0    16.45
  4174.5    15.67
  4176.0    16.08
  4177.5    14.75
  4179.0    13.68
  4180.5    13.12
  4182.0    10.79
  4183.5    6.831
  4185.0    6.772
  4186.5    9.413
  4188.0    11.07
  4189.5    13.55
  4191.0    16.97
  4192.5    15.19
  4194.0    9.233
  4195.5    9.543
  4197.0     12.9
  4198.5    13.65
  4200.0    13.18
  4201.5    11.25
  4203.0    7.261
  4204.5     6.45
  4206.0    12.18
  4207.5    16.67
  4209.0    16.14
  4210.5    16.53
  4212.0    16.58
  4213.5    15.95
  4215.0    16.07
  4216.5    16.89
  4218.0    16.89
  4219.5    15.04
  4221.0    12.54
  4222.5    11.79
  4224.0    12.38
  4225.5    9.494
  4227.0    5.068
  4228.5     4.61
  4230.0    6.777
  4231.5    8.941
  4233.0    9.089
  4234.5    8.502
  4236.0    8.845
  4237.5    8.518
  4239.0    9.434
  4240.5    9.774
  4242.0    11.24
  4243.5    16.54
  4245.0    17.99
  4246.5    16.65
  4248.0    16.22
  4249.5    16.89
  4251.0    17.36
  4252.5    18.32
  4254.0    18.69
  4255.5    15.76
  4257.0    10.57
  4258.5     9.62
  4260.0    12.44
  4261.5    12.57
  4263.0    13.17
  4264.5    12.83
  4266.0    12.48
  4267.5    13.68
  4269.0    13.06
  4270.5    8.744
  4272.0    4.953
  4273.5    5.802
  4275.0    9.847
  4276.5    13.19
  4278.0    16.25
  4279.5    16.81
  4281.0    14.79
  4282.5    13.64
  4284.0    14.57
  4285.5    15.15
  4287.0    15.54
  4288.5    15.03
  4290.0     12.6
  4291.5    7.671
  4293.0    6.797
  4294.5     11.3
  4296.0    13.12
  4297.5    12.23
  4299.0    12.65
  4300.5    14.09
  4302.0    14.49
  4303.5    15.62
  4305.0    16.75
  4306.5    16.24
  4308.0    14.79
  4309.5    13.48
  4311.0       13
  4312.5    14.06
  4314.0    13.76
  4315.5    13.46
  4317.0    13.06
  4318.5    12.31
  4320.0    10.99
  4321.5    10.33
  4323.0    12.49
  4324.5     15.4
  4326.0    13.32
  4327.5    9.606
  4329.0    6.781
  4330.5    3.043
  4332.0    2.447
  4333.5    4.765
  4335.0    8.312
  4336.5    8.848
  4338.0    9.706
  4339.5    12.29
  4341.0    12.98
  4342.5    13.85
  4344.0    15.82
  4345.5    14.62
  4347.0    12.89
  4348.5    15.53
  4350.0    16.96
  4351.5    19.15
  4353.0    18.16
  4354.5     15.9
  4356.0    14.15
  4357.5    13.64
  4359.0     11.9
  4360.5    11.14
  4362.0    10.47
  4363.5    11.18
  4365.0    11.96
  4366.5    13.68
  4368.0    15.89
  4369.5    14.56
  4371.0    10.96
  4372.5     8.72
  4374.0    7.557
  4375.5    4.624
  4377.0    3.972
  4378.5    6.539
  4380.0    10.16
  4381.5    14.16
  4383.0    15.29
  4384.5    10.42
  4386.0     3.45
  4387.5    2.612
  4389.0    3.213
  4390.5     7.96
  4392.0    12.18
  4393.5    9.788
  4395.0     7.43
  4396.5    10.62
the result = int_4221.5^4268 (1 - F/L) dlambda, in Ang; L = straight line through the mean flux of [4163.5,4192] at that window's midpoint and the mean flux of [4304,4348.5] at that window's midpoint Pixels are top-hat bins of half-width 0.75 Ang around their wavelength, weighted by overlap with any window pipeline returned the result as 1.78 Ang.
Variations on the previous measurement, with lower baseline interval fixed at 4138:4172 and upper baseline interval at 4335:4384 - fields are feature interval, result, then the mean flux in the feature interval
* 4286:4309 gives -2.3 Ang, 13.3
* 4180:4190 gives 1.3 Ang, 10.1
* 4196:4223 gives -4.7 Ang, 13.8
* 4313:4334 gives 3.4 Ang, 10.2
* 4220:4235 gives 3.5 Ang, 9.03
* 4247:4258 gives -3.9 Ang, 16.1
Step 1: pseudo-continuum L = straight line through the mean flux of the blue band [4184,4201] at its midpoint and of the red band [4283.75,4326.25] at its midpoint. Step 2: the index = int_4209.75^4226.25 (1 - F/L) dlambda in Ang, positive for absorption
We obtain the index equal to -3.2 Ang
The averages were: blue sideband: 11.9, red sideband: 13.2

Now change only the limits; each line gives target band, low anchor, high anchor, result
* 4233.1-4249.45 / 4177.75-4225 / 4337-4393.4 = 0.1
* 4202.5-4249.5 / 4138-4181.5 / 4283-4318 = 2.0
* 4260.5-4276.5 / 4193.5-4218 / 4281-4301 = 2.5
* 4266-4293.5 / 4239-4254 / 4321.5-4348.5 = 2.9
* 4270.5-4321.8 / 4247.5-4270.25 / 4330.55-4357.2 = 2.0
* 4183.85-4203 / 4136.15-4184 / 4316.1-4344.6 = 0.2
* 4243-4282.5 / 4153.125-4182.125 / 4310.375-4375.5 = -4.1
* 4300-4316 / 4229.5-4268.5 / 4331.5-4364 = -2.3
